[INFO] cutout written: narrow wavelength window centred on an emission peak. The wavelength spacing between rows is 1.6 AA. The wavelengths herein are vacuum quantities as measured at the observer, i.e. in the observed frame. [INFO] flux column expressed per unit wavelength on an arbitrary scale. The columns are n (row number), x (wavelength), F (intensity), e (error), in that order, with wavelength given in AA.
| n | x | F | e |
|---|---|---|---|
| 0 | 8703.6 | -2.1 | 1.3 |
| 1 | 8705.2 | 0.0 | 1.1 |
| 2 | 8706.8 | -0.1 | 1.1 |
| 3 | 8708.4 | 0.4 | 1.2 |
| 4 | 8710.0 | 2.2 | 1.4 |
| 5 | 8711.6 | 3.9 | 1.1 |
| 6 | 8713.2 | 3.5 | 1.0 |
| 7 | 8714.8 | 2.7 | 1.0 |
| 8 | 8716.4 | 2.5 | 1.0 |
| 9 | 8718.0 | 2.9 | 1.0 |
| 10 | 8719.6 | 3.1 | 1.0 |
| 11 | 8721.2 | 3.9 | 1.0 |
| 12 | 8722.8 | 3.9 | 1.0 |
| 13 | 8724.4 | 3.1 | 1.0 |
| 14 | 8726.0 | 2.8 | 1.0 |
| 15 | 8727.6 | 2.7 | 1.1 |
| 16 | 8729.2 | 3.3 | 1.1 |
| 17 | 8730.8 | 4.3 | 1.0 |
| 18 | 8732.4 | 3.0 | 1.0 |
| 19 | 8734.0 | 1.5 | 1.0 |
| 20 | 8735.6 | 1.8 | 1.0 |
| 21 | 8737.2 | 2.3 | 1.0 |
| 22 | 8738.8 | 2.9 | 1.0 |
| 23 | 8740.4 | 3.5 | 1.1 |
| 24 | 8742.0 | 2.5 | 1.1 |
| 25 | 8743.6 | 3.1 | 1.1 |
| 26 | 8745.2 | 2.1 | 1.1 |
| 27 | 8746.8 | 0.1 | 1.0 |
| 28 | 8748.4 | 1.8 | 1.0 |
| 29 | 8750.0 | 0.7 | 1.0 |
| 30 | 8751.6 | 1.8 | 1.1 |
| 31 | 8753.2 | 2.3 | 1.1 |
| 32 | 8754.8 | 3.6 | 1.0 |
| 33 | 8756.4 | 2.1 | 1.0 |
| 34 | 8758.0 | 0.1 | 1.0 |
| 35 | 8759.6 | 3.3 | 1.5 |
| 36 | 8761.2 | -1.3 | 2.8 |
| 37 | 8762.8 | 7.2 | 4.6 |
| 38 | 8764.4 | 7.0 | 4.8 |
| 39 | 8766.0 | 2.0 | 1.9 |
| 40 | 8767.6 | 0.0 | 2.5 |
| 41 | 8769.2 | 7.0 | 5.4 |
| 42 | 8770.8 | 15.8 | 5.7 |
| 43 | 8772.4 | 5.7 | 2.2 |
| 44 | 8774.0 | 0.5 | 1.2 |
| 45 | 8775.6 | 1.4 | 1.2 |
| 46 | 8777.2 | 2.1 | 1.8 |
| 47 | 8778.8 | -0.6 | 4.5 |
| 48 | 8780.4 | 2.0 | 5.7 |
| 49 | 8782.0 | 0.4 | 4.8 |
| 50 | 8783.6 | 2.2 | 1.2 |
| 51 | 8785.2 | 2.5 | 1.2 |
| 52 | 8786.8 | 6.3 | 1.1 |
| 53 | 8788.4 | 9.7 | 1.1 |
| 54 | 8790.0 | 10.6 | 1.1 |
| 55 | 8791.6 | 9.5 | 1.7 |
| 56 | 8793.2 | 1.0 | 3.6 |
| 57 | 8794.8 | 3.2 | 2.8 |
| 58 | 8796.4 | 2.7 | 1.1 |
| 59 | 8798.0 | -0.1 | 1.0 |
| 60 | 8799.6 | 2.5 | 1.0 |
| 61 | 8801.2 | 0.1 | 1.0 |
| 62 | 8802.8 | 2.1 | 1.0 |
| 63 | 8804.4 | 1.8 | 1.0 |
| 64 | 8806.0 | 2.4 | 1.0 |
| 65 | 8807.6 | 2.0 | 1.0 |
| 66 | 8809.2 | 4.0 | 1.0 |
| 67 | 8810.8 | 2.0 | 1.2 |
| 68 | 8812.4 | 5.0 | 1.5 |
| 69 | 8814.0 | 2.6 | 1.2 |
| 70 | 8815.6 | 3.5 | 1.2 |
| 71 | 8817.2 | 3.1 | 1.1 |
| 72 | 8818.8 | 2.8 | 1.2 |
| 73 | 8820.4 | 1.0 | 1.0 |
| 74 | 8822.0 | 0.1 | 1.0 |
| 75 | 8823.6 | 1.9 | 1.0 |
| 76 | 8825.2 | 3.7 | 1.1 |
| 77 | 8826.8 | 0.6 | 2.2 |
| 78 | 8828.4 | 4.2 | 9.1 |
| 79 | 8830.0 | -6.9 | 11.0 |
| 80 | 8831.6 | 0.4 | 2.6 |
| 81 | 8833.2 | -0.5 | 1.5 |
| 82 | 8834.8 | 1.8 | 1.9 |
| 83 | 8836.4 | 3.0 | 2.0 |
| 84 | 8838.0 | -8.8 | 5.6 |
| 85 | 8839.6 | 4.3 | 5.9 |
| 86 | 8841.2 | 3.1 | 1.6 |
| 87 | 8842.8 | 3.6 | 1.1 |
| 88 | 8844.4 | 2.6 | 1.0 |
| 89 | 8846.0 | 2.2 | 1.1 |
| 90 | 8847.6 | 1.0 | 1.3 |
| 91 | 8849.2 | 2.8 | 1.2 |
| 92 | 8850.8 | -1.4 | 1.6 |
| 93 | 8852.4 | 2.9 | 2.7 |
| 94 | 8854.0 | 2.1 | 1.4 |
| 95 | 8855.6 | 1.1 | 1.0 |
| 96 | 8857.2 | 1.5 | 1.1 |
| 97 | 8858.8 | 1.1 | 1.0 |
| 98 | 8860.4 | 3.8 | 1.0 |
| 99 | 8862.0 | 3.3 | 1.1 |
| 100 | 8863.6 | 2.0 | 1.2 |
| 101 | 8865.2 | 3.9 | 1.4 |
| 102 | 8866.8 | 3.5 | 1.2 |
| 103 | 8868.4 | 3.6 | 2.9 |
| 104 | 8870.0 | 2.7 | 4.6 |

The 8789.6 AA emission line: H-beta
